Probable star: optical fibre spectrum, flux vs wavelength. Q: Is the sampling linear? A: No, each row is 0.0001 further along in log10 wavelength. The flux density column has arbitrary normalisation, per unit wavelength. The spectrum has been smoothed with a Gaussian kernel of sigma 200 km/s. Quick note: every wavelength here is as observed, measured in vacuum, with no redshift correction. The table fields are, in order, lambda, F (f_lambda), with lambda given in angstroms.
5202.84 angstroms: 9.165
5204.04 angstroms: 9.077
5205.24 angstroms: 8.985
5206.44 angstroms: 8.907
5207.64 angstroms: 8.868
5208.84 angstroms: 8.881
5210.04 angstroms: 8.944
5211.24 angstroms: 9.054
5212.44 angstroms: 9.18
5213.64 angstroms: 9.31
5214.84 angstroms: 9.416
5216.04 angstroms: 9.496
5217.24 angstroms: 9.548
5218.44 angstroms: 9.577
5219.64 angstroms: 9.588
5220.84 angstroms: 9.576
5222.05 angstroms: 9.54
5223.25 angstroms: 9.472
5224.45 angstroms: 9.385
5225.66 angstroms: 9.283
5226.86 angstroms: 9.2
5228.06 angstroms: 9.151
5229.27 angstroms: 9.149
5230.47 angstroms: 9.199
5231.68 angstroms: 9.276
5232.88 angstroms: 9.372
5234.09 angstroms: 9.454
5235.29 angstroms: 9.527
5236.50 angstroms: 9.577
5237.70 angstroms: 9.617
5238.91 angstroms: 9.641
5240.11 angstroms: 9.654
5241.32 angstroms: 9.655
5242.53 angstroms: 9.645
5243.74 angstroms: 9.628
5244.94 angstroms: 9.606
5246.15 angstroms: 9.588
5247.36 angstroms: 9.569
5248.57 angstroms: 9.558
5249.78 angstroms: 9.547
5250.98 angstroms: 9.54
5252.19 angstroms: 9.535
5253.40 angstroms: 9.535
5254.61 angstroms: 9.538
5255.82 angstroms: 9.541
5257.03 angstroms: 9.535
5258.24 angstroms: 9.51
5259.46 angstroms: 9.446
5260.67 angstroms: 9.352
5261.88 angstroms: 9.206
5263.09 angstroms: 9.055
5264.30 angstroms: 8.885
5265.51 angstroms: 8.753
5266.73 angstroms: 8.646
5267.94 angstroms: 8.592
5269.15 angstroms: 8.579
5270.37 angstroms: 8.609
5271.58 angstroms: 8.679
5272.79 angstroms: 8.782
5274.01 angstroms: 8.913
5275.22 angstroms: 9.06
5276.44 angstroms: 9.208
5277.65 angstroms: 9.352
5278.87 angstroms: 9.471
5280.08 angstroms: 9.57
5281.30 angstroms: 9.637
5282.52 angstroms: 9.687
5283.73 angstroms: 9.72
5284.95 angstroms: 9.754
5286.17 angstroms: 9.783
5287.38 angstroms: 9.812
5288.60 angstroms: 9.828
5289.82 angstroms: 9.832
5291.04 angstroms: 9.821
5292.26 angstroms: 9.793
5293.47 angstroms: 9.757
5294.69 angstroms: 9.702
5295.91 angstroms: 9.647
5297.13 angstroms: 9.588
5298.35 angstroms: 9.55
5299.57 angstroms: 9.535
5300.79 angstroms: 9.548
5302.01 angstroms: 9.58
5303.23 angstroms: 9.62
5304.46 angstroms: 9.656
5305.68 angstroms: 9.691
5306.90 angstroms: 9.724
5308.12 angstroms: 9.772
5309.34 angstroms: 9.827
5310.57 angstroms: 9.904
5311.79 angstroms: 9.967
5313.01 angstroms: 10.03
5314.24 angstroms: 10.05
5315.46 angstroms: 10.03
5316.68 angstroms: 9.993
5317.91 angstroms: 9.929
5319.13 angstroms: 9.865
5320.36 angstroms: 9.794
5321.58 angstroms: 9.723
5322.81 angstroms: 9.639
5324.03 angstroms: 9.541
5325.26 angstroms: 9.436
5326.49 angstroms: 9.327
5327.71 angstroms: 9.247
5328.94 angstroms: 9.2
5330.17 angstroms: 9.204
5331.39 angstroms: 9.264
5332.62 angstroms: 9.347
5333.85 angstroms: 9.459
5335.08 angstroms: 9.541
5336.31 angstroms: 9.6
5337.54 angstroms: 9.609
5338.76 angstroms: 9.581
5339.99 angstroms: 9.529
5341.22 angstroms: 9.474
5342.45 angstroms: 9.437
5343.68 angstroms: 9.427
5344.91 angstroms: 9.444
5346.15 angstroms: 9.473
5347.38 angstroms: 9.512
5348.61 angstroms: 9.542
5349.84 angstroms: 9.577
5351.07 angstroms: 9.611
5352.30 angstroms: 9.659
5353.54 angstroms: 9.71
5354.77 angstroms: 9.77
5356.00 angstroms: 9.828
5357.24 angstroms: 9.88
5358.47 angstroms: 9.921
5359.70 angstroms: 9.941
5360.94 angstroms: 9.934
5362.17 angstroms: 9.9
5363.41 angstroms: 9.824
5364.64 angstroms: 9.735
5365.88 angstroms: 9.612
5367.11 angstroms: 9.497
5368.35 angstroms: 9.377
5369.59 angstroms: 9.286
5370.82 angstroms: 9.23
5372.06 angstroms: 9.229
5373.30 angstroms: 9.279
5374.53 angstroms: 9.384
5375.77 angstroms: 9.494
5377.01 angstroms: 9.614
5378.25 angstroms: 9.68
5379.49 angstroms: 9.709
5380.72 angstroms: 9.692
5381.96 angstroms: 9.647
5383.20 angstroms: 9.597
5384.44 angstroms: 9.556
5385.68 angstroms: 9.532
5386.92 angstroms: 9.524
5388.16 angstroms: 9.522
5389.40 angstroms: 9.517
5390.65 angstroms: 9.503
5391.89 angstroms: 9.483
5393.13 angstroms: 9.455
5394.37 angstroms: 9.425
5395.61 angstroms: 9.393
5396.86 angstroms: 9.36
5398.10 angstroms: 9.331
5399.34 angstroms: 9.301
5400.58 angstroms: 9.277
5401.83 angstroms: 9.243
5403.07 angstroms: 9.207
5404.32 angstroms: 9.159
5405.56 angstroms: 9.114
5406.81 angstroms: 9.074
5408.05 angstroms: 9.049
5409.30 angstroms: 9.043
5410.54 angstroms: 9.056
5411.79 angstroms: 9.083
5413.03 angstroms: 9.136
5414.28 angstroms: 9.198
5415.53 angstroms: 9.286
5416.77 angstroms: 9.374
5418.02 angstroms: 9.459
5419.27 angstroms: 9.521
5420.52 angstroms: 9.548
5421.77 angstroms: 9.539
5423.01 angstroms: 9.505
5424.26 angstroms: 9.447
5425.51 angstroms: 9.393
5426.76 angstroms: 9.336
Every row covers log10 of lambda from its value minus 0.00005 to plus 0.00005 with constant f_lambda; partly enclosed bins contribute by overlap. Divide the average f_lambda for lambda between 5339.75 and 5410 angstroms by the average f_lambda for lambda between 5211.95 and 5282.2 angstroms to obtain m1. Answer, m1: 1.02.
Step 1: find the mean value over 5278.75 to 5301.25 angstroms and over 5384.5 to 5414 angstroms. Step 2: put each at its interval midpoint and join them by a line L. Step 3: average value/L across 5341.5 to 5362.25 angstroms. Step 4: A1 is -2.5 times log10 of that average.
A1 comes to -0.02 mag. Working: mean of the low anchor 9.69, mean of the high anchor 9.3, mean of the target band 9.67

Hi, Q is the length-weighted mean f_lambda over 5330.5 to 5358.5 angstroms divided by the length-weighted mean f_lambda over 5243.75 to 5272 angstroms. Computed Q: 1.0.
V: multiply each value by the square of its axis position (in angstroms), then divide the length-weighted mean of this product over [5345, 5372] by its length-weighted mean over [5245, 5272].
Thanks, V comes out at 1.09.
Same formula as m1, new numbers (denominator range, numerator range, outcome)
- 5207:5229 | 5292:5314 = 1.05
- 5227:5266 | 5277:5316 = 1.03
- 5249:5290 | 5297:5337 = 1.04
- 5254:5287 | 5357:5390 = 1.04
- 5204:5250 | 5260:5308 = 1.00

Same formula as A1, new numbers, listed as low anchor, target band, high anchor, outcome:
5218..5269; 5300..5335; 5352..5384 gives -0.014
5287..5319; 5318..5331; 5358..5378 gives 0.022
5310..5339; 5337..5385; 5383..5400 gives -0.006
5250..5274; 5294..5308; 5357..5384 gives -0.038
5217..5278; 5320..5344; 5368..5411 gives -0.013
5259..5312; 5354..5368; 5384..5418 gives -0.051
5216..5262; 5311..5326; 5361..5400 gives -0.037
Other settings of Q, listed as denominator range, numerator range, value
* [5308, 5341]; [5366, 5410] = 0.97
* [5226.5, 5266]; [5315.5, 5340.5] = 1.01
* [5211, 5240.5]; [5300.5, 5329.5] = 1.03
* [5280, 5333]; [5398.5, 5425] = 0.96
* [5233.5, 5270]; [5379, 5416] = 1.00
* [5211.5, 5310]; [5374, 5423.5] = 0.99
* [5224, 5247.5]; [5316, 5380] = 1.01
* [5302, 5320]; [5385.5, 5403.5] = 0.95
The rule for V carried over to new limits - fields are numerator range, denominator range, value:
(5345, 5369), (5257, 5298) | 1.07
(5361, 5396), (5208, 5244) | 1.07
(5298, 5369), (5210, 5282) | 1.07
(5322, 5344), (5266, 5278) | 1.09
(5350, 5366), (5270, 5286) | 1.09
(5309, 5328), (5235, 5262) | 1.05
